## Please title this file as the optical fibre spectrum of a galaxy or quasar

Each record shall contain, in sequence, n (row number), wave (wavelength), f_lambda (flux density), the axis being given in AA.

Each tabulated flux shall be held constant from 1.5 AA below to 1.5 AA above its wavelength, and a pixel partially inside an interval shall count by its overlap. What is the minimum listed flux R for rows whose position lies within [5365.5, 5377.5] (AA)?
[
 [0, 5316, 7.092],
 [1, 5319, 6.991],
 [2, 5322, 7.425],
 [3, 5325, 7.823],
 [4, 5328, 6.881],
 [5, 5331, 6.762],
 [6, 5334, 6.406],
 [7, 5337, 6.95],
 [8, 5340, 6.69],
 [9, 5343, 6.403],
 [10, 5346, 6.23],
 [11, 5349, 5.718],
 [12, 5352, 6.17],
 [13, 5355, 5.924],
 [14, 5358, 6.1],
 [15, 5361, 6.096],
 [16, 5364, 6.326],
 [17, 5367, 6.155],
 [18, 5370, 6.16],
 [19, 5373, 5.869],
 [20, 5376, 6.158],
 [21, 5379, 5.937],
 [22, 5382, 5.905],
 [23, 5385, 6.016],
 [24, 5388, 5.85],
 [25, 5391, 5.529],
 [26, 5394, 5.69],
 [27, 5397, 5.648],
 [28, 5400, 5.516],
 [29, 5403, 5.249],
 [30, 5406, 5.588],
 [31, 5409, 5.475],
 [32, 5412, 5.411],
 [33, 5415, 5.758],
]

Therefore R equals 5.869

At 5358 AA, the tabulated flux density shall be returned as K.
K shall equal 6.1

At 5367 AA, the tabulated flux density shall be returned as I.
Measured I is 6.155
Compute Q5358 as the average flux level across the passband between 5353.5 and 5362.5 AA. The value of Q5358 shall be 6.04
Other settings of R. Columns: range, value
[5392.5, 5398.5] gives 5.648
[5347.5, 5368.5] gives 5.718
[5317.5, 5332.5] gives 6.762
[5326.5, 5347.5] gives 6.23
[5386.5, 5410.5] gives 5.249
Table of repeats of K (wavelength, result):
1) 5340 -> 6.69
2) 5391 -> 5.529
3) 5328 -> 6.881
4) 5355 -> 5.924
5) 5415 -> 5.758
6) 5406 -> 5.588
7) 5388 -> 5.85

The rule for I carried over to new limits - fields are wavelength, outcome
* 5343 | 6.403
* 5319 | 6.991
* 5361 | 6.096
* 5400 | 5.516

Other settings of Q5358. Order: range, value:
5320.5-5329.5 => 7.38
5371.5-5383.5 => 5.97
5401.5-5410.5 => 5.44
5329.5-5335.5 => 6.58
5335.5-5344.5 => 6.68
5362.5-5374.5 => 6.13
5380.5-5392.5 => 5.83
